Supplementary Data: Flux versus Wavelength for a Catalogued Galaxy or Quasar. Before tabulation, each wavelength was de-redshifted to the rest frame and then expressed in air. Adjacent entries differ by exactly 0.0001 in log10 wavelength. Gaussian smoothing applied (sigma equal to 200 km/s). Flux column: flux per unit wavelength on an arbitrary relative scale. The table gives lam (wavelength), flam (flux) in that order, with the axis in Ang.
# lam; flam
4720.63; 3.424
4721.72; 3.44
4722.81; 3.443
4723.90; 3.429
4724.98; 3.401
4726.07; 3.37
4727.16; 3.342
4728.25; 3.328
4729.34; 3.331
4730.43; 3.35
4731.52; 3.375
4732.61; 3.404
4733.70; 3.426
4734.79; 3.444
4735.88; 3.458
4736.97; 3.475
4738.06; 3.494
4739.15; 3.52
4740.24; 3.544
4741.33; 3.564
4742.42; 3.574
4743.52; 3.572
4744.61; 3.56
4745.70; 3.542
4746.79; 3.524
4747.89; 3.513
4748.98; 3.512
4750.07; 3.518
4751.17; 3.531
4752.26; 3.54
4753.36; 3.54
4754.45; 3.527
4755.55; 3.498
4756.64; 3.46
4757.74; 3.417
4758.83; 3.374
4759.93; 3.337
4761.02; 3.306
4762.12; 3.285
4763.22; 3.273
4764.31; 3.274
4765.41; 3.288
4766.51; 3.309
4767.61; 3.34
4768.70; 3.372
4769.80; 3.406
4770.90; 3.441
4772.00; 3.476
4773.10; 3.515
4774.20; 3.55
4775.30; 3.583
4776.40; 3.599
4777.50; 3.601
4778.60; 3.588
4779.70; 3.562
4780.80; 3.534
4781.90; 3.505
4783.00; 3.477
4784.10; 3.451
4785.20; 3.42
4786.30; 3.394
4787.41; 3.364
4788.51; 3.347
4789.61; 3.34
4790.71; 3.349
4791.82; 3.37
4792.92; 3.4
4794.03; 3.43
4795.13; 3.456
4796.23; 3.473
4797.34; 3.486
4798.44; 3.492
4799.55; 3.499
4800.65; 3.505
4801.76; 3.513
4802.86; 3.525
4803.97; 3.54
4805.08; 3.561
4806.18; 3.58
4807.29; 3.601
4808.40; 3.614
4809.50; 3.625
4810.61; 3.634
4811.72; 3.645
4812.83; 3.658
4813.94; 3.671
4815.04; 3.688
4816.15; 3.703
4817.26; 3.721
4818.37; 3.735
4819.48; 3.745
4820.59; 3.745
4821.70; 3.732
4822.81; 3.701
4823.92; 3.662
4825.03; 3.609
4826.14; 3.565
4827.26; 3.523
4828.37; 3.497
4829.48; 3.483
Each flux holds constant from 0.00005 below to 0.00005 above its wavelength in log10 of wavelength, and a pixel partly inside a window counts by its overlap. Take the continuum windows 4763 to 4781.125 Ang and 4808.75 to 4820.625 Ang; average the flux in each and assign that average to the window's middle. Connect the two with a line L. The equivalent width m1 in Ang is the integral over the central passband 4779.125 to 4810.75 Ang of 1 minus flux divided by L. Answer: 0.9 Ang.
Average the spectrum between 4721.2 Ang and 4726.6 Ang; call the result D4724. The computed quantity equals 3.42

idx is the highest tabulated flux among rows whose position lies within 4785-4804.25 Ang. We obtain 3.54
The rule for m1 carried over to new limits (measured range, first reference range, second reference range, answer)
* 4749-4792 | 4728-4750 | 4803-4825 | 1.39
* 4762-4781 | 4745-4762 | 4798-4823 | 0.41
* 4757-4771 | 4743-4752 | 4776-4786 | 0.76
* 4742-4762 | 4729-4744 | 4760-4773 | -0.47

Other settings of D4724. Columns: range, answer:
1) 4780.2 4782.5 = 3.52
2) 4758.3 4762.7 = 3.32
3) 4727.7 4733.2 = 3.36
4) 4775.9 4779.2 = 3.6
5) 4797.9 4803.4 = 3.51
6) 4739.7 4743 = 3.56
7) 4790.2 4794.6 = 3.38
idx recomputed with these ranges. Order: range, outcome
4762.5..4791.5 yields 3.601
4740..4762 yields 3.574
